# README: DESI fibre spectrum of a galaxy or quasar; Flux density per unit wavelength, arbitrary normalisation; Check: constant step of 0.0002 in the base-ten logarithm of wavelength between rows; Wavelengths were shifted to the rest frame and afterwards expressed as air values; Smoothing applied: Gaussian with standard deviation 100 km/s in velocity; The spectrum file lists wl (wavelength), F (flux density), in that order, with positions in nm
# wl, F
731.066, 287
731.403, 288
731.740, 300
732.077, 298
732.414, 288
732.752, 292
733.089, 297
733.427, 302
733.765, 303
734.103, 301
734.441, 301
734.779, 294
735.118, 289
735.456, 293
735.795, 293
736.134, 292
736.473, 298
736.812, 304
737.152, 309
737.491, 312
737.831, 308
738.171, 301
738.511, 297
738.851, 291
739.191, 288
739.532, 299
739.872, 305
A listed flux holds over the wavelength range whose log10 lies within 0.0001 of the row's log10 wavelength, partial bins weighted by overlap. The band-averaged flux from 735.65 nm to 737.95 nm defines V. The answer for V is 302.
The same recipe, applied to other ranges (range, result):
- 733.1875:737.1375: 298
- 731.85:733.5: 295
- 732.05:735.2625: 296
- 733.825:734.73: 300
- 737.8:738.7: 301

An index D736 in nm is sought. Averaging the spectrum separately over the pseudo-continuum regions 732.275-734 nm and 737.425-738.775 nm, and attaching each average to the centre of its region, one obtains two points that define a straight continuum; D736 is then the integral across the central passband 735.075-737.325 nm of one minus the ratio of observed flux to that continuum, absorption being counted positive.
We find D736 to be 0.02 nm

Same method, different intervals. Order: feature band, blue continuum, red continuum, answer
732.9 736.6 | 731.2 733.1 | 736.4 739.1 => 0.01 nm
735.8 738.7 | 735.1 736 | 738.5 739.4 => -0.10 nm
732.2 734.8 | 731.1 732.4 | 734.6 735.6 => -0.04 nm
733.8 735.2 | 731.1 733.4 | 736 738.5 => 0.00 nm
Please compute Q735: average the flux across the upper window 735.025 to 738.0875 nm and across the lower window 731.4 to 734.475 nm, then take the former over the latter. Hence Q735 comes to 1.01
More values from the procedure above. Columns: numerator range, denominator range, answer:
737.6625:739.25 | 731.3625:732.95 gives 1.01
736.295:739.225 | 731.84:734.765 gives 1.01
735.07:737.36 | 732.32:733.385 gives 1.01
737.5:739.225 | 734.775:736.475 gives 1.02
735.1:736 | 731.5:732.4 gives 0.99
